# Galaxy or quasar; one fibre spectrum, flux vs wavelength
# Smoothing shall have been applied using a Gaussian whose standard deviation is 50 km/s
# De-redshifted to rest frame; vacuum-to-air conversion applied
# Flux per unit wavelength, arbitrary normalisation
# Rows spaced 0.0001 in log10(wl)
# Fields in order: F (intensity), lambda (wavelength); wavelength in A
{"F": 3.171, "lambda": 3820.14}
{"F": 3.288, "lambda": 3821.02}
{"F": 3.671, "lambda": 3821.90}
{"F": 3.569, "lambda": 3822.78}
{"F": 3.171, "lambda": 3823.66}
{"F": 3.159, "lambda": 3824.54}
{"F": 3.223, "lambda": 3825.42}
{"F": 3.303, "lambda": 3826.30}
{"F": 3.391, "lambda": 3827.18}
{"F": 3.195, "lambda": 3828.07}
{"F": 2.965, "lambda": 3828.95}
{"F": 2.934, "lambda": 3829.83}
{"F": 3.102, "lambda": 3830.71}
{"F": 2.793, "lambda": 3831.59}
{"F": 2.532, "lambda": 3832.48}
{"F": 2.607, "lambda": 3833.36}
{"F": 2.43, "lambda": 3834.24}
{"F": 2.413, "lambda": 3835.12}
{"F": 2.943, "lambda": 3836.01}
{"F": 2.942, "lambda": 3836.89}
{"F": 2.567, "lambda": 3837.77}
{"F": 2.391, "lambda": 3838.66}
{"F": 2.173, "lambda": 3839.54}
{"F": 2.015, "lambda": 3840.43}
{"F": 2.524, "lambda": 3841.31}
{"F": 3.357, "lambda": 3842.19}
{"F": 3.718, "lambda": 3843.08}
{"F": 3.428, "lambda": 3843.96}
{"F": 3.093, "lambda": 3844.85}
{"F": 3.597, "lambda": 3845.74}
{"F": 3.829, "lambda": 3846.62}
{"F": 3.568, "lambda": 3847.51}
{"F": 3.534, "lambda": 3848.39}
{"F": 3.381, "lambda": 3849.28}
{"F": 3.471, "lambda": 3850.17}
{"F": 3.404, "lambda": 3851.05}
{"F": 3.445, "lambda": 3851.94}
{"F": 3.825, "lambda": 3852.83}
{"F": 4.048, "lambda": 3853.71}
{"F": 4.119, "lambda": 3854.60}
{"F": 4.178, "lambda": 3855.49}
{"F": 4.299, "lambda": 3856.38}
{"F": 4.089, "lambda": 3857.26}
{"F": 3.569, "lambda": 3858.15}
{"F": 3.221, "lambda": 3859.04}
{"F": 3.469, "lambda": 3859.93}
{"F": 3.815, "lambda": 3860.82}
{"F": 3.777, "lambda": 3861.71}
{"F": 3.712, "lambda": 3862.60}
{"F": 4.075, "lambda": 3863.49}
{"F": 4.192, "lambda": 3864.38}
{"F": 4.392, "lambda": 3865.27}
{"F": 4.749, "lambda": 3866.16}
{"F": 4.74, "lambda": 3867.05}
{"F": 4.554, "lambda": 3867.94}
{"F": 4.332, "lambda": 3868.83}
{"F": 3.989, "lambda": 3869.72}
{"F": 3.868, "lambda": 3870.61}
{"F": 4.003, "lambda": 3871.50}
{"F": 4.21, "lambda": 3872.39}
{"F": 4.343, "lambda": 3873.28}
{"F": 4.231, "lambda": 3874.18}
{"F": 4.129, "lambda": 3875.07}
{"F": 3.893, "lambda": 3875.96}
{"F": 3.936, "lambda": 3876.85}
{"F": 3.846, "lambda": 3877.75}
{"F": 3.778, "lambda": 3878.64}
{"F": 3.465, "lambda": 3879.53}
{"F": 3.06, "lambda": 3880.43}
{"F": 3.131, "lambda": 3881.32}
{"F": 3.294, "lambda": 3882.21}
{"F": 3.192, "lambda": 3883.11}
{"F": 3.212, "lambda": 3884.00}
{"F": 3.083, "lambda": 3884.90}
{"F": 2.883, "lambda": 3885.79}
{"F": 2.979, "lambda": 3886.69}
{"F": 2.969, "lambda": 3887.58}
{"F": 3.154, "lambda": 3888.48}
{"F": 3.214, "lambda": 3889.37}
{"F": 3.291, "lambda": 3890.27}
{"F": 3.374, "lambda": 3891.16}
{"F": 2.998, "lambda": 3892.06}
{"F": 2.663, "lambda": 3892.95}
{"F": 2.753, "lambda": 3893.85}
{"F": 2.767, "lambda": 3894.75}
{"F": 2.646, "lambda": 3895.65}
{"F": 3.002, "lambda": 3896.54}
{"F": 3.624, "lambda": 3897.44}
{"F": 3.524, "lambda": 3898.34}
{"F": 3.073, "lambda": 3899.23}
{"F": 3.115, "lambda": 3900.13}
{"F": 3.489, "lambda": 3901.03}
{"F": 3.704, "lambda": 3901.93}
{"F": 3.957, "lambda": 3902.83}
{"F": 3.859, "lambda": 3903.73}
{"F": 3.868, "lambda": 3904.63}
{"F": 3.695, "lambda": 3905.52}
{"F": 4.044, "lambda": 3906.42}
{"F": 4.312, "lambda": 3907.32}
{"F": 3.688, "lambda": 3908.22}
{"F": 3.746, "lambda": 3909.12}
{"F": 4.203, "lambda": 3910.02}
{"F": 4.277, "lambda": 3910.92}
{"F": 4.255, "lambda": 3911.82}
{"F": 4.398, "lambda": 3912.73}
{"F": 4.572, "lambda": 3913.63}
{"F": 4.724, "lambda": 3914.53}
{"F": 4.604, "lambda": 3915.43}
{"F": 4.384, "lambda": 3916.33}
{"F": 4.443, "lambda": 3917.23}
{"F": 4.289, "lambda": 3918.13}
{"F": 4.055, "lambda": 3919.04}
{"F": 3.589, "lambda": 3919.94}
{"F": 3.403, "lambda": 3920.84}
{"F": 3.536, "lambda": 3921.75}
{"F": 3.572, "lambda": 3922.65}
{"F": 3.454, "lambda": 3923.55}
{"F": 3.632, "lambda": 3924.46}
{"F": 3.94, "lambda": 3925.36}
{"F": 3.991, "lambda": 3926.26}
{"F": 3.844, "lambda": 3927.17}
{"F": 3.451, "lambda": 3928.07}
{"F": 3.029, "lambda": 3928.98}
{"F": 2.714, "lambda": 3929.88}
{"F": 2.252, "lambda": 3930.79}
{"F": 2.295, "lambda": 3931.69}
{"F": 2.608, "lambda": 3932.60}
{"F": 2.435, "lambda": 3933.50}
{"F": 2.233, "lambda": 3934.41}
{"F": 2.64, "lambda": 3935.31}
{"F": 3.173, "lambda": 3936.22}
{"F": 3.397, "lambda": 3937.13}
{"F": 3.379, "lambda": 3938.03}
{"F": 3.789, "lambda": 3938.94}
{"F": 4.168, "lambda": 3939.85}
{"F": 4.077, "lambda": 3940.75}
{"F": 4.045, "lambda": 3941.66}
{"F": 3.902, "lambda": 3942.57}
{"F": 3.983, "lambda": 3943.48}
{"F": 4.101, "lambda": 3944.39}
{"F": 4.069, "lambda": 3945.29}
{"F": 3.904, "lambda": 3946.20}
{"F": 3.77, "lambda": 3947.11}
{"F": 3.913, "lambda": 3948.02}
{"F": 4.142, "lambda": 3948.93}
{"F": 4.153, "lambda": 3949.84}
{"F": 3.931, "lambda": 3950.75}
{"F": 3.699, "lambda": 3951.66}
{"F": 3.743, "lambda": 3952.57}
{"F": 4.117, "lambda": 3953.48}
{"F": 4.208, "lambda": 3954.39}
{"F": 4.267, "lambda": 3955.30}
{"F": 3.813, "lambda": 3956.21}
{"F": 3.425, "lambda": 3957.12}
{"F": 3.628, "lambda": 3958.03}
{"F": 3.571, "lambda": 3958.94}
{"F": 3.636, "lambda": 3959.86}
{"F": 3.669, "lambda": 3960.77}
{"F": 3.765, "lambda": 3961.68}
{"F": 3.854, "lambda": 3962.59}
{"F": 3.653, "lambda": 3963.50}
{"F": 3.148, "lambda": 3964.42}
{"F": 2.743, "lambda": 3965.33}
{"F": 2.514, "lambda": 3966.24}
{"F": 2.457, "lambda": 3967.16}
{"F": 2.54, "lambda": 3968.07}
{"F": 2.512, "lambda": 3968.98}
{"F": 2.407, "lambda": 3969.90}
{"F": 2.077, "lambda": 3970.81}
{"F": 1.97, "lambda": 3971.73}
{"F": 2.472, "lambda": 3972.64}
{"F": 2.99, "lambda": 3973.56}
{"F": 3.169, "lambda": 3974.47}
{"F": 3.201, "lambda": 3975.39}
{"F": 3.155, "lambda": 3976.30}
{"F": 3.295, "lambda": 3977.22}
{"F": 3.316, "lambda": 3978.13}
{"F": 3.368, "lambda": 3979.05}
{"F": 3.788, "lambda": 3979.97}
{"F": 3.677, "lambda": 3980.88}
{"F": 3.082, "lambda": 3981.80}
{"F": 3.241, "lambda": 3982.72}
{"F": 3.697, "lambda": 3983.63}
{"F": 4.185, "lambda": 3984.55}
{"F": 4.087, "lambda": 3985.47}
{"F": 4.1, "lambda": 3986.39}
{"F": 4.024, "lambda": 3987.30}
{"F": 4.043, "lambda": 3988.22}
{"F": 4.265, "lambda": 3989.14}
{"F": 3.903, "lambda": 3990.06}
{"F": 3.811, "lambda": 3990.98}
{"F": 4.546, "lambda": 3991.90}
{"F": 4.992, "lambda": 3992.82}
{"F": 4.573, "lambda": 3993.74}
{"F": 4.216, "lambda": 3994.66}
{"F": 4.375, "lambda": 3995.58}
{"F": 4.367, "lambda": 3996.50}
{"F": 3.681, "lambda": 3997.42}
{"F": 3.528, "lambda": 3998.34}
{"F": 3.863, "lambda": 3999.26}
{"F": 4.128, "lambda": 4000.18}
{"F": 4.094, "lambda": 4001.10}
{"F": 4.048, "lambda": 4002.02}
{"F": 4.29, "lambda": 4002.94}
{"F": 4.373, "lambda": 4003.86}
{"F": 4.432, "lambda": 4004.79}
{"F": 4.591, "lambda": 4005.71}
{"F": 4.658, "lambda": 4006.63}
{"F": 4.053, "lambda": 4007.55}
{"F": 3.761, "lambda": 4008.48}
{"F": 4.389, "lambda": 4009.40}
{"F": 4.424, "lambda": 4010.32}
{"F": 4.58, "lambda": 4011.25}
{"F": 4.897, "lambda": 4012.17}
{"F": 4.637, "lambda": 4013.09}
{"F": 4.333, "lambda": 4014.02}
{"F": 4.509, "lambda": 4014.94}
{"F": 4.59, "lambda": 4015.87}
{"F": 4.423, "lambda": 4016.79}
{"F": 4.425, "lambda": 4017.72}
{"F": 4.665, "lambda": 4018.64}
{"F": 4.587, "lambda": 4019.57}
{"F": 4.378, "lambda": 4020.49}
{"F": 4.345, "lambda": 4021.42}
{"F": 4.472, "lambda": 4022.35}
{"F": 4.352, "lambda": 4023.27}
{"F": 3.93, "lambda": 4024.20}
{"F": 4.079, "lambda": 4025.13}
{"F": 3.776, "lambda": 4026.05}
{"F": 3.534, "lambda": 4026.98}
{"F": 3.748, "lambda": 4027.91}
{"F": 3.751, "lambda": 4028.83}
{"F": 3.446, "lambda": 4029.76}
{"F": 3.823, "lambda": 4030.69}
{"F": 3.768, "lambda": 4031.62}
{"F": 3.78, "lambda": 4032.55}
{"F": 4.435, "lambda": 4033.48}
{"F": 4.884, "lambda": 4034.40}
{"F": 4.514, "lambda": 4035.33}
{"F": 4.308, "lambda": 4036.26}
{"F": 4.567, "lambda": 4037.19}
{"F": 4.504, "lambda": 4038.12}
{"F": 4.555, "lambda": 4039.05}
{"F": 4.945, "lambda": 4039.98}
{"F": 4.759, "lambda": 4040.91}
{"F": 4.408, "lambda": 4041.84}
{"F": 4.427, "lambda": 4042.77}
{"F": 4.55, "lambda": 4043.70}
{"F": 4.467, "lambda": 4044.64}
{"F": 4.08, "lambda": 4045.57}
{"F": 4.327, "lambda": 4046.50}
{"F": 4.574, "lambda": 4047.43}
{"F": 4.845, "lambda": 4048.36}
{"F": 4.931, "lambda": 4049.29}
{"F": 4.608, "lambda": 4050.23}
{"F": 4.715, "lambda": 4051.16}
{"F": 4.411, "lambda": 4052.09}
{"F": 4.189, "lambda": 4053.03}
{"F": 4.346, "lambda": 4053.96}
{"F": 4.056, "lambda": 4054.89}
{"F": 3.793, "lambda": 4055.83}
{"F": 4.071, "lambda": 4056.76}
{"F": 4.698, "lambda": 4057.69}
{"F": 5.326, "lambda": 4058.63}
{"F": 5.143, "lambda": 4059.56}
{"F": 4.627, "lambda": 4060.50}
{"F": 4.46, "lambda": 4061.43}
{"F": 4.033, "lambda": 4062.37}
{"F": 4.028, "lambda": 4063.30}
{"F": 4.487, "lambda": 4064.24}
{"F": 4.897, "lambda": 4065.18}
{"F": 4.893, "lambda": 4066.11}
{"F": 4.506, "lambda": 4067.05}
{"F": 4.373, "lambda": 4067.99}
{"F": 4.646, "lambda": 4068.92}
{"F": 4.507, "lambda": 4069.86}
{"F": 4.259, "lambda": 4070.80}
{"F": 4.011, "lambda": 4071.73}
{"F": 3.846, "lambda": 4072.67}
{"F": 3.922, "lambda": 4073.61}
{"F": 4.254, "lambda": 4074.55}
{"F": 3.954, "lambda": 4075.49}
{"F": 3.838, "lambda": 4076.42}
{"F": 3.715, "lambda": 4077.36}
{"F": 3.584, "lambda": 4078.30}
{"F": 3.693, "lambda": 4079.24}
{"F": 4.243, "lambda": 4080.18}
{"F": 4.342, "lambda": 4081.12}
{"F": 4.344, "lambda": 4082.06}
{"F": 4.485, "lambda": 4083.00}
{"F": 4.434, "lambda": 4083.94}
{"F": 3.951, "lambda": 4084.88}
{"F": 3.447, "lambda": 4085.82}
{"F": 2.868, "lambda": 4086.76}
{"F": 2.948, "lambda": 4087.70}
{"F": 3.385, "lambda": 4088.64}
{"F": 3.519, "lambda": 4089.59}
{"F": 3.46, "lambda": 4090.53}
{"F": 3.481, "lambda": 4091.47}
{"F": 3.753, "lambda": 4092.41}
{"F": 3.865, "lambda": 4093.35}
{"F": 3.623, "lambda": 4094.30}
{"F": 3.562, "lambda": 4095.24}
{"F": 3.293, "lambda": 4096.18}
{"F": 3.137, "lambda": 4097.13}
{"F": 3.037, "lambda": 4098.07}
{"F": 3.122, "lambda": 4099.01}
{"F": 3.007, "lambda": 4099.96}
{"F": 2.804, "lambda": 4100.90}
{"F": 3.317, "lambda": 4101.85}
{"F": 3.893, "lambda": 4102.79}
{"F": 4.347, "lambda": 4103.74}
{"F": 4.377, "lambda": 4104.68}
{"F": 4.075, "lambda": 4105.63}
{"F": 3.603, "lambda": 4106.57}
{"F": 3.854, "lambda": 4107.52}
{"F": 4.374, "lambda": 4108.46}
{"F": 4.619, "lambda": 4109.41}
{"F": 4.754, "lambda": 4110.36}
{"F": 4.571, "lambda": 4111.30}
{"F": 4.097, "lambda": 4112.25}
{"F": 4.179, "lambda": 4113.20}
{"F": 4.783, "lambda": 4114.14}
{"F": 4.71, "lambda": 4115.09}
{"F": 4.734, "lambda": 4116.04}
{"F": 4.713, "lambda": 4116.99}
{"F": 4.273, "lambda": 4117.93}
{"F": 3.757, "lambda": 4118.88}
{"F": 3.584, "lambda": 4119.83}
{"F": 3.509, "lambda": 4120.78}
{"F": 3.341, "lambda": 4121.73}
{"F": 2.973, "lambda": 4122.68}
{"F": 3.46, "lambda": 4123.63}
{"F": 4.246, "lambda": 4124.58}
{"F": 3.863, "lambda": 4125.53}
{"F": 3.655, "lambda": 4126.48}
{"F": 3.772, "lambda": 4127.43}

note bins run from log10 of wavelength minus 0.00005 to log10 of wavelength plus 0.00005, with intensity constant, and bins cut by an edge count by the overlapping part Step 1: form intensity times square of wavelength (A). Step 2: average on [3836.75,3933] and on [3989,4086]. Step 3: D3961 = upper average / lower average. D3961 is 1.29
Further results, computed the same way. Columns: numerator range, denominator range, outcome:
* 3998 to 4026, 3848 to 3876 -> 1.17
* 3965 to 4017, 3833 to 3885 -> 1.13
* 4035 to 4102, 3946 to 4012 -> 1.15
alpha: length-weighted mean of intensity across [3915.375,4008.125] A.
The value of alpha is 3.64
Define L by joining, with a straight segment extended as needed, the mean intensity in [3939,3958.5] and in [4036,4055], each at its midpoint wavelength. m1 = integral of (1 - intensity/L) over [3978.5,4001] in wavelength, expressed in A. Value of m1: 1.1 A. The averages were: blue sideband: 3.95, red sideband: 4.51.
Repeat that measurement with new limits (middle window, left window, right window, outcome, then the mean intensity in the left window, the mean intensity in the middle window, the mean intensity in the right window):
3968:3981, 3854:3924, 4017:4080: 3.6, 3.75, 2.92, 4.31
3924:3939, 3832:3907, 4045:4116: 2.3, 3.48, 3.09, 4.09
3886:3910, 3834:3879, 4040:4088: 2.5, 3.65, 3.38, 4.29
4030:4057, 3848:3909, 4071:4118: -4.0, 3.64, 4.4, 3.88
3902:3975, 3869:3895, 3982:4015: 4.3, 3.45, 3.57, 4.2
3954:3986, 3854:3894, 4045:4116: 5.0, 3.7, 3.27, 4.09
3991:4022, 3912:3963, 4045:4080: -2.2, 3.71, 4.35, 4.34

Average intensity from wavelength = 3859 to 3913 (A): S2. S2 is 3.66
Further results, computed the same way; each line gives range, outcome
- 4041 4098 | 4.14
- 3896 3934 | 3.68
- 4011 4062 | 4.39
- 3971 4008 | 3.83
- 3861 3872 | 4.19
